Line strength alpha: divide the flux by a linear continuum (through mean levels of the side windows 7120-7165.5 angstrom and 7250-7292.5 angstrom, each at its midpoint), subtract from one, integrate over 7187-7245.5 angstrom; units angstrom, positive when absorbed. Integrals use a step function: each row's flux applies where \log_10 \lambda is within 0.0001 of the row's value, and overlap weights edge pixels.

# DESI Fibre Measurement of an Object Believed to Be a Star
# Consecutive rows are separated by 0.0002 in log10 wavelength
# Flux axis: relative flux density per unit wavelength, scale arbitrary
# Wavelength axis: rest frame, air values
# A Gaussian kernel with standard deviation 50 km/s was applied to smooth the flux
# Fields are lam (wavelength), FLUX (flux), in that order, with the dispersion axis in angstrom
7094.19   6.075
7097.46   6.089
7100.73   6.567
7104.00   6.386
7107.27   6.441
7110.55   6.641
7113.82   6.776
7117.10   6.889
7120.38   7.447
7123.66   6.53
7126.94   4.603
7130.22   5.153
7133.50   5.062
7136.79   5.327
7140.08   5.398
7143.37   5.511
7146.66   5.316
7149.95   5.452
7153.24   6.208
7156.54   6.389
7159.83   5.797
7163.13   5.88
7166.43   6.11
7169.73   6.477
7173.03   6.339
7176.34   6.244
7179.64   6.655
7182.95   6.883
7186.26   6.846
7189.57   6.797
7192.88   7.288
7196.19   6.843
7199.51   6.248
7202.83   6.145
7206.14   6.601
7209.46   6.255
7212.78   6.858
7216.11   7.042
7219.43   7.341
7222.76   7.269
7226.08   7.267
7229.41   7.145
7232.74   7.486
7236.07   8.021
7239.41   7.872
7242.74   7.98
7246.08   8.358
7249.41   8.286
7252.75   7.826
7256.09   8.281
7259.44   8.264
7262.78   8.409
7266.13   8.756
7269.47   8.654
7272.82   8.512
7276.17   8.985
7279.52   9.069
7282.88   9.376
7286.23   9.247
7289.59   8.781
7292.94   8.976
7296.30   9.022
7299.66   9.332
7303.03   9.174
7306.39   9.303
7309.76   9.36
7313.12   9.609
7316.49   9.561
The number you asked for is 2.3 angstrom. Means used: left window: 5.68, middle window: 7.11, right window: 8.68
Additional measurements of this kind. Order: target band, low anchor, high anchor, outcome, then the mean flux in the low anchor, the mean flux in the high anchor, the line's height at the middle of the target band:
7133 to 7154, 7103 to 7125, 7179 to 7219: 3.98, 6.74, 6.73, 6.74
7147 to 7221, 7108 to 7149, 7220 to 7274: 4.47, 5.89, 8.01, 6.88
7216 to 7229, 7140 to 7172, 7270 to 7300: 0.43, 5.89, 9.01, 7.5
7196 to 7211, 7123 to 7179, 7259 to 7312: 1.35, 5.76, 8.98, 7.01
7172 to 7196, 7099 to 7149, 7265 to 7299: 1.29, 5.99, 8.96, 7.12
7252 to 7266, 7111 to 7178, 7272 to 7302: 0.27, 5.96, 9.05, 8.44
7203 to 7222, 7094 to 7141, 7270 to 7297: 2.37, 6.1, 8.98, 7.75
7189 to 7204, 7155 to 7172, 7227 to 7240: 0.32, 6.14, 7.59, 6.82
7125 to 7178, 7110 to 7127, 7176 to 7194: 8.04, 6.65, 6.81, 6.73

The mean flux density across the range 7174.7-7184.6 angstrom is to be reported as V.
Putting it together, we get 6.6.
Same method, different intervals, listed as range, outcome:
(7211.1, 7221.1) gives 7.07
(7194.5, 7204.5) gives 6.42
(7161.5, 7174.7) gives 6.2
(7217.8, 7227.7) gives 7.29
